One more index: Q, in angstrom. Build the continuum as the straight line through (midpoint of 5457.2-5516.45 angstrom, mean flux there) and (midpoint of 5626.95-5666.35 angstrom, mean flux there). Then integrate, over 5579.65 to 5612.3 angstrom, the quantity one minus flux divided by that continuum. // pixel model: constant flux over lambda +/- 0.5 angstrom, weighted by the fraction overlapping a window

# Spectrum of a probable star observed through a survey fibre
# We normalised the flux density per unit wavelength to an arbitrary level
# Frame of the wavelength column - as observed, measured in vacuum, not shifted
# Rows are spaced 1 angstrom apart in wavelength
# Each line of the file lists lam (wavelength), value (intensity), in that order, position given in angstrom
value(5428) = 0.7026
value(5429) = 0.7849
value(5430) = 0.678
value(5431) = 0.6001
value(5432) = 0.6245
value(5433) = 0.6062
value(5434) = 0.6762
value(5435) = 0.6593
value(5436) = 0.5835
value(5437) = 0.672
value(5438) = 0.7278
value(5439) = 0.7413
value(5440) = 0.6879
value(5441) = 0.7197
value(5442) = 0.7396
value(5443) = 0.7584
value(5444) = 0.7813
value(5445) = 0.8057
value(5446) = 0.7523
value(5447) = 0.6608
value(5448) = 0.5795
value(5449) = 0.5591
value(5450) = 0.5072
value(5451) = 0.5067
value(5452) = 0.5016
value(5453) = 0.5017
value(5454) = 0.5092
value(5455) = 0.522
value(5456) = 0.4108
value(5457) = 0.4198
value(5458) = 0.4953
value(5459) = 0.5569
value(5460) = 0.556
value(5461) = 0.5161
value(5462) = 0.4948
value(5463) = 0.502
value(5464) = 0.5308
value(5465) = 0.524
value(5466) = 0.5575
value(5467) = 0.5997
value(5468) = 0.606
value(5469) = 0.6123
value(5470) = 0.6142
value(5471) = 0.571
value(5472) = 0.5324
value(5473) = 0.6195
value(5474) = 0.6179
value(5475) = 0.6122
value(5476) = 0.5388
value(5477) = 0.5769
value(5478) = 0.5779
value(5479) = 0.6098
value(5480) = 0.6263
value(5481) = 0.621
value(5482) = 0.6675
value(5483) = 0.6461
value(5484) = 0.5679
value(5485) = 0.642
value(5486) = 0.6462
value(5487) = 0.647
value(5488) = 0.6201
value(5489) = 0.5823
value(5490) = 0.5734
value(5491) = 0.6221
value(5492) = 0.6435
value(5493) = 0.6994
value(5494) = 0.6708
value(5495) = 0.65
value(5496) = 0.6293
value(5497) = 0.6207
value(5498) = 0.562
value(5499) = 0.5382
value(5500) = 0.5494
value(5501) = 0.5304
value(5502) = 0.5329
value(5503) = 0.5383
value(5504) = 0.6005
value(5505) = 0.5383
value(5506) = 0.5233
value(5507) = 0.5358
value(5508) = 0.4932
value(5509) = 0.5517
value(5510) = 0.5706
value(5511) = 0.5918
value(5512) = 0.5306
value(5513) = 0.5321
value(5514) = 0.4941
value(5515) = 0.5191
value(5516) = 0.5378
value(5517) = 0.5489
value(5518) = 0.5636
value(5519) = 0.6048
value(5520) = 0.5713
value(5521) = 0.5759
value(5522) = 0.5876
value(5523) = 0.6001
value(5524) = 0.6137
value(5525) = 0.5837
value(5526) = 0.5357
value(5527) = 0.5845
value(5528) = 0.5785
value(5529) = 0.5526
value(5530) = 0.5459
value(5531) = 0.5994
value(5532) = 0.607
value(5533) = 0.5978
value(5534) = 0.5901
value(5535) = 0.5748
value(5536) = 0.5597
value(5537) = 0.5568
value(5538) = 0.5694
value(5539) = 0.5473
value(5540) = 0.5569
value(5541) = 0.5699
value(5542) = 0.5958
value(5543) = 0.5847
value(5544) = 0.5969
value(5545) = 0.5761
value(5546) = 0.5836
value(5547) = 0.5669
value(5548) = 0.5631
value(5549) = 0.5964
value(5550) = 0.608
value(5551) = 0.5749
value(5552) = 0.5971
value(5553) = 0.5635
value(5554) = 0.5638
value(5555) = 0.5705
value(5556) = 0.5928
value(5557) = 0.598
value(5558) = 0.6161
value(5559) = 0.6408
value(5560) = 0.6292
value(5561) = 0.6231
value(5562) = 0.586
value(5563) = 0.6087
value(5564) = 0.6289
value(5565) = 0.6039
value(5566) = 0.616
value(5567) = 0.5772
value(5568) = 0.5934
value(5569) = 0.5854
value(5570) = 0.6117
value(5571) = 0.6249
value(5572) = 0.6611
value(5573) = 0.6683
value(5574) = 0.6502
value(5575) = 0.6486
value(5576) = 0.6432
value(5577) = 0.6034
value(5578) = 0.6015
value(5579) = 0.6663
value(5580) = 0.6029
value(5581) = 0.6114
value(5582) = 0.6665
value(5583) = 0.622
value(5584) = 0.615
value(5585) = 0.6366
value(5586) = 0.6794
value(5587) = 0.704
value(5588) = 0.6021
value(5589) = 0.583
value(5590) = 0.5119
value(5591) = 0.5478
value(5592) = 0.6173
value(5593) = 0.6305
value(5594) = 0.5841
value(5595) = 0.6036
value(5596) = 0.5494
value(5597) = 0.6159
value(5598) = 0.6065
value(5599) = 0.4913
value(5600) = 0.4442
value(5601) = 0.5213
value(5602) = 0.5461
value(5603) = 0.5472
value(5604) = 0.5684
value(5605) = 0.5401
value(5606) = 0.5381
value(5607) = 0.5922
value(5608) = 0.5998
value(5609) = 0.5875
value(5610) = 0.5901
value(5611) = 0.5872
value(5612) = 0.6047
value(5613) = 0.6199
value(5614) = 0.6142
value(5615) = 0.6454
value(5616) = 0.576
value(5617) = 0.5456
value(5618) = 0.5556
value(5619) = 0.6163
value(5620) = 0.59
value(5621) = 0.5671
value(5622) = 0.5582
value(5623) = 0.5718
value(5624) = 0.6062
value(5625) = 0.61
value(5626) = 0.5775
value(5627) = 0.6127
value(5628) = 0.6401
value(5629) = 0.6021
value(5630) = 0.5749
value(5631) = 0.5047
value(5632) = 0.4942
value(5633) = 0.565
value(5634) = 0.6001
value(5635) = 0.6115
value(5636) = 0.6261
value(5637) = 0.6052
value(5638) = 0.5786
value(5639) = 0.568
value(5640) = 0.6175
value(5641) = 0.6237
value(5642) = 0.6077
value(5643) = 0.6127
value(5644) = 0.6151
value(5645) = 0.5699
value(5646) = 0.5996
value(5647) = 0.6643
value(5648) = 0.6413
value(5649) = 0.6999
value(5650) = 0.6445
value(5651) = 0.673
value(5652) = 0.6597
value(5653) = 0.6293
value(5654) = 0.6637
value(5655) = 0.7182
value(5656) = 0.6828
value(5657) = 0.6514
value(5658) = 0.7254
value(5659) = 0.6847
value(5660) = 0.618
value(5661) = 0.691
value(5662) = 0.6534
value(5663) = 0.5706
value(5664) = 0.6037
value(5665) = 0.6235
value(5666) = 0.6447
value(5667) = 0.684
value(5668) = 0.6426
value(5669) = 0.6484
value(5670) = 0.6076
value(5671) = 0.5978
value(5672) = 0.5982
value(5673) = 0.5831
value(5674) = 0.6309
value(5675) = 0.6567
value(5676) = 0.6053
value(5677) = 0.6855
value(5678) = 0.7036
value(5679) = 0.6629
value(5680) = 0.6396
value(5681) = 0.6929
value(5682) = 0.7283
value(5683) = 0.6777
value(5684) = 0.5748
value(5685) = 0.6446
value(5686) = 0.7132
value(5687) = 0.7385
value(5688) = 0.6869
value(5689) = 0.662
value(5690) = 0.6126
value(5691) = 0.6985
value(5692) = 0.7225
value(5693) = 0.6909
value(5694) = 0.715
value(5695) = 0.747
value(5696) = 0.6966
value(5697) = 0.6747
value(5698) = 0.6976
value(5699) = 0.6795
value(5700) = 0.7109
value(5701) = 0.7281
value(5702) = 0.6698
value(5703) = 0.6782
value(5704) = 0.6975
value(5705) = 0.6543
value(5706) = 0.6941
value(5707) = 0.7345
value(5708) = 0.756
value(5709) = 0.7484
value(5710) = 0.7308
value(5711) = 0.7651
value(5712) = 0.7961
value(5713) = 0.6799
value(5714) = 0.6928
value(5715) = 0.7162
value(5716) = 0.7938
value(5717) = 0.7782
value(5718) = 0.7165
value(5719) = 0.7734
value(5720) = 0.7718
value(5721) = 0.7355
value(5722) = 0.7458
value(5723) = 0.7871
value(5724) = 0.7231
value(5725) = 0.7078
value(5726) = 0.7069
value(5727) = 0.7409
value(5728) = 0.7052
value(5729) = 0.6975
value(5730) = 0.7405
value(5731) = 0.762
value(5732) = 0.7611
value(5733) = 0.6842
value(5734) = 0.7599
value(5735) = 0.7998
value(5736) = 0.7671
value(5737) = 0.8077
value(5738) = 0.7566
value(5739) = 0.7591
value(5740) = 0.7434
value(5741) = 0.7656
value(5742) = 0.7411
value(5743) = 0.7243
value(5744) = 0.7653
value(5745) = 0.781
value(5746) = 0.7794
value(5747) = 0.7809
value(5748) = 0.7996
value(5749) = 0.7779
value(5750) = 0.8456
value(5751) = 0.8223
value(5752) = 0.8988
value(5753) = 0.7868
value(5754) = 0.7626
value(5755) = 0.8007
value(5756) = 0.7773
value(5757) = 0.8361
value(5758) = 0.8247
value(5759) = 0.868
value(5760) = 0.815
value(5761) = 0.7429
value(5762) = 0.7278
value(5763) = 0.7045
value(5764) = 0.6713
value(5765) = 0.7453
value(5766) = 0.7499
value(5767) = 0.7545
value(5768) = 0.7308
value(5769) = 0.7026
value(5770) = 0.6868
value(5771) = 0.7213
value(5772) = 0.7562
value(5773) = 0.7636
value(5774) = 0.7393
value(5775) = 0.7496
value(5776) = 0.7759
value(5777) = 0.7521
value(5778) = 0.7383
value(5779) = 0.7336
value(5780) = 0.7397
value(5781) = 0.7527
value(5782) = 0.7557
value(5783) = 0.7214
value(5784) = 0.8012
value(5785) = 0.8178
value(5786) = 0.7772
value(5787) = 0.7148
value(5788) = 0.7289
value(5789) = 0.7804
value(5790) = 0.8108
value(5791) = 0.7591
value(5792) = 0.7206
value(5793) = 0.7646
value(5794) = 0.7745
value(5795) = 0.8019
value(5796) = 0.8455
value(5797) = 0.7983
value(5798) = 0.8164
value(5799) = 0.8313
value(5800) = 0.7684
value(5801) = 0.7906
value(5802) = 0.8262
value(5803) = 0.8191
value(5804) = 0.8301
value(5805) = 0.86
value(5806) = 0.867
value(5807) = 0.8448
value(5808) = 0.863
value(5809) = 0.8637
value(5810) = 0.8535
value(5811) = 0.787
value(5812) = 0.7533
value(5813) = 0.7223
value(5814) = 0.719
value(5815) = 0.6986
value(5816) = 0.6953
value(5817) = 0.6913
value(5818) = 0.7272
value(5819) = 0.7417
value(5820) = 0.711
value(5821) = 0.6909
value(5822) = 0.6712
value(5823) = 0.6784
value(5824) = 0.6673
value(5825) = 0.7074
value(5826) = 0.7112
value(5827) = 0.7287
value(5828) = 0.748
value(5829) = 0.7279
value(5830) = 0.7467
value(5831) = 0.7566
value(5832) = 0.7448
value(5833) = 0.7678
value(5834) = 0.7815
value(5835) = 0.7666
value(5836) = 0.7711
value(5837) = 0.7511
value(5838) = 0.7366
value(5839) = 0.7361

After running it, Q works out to 1.2 angstrom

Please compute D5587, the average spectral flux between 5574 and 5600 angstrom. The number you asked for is 0.607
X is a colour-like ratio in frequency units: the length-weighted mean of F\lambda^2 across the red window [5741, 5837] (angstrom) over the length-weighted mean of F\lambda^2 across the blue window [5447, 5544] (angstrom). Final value 1.5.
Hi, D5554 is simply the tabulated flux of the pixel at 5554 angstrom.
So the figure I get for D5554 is 0.5638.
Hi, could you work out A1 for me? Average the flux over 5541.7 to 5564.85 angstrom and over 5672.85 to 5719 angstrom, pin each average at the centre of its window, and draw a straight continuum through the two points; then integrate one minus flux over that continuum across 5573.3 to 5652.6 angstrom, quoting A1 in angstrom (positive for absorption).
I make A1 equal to 4.8 angstrom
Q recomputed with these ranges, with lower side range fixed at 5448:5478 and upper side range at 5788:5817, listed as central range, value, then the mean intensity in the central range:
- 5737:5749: -0.3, 0.766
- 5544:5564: 0.5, 0.594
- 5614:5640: 3.0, 0.585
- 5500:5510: 0.6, 0.54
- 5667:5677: 1.0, 0.626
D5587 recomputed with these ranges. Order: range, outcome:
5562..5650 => 0.598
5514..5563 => 0.58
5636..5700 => 0.653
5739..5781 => 0.765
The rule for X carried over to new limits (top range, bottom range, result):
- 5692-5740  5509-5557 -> 1.36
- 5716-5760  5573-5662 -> 1.32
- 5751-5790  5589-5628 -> 1.40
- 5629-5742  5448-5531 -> 1.28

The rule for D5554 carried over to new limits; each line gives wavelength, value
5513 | 0.5321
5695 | 0.747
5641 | 0.6237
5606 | 0.5381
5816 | 0.6953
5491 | 0.6221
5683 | 0.6777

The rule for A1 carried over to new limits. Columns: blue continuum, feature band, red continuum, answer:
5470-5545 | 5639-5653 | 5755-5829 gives 0.8 angstrom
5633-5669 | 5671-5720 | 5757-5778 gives -1.0 angstrom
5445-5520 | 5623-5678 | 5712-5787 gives 5.2 angstrom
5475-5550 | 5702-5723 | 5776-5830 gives -0.8 angstrom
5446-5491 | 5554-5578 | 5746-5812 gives 0.8 angstrom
